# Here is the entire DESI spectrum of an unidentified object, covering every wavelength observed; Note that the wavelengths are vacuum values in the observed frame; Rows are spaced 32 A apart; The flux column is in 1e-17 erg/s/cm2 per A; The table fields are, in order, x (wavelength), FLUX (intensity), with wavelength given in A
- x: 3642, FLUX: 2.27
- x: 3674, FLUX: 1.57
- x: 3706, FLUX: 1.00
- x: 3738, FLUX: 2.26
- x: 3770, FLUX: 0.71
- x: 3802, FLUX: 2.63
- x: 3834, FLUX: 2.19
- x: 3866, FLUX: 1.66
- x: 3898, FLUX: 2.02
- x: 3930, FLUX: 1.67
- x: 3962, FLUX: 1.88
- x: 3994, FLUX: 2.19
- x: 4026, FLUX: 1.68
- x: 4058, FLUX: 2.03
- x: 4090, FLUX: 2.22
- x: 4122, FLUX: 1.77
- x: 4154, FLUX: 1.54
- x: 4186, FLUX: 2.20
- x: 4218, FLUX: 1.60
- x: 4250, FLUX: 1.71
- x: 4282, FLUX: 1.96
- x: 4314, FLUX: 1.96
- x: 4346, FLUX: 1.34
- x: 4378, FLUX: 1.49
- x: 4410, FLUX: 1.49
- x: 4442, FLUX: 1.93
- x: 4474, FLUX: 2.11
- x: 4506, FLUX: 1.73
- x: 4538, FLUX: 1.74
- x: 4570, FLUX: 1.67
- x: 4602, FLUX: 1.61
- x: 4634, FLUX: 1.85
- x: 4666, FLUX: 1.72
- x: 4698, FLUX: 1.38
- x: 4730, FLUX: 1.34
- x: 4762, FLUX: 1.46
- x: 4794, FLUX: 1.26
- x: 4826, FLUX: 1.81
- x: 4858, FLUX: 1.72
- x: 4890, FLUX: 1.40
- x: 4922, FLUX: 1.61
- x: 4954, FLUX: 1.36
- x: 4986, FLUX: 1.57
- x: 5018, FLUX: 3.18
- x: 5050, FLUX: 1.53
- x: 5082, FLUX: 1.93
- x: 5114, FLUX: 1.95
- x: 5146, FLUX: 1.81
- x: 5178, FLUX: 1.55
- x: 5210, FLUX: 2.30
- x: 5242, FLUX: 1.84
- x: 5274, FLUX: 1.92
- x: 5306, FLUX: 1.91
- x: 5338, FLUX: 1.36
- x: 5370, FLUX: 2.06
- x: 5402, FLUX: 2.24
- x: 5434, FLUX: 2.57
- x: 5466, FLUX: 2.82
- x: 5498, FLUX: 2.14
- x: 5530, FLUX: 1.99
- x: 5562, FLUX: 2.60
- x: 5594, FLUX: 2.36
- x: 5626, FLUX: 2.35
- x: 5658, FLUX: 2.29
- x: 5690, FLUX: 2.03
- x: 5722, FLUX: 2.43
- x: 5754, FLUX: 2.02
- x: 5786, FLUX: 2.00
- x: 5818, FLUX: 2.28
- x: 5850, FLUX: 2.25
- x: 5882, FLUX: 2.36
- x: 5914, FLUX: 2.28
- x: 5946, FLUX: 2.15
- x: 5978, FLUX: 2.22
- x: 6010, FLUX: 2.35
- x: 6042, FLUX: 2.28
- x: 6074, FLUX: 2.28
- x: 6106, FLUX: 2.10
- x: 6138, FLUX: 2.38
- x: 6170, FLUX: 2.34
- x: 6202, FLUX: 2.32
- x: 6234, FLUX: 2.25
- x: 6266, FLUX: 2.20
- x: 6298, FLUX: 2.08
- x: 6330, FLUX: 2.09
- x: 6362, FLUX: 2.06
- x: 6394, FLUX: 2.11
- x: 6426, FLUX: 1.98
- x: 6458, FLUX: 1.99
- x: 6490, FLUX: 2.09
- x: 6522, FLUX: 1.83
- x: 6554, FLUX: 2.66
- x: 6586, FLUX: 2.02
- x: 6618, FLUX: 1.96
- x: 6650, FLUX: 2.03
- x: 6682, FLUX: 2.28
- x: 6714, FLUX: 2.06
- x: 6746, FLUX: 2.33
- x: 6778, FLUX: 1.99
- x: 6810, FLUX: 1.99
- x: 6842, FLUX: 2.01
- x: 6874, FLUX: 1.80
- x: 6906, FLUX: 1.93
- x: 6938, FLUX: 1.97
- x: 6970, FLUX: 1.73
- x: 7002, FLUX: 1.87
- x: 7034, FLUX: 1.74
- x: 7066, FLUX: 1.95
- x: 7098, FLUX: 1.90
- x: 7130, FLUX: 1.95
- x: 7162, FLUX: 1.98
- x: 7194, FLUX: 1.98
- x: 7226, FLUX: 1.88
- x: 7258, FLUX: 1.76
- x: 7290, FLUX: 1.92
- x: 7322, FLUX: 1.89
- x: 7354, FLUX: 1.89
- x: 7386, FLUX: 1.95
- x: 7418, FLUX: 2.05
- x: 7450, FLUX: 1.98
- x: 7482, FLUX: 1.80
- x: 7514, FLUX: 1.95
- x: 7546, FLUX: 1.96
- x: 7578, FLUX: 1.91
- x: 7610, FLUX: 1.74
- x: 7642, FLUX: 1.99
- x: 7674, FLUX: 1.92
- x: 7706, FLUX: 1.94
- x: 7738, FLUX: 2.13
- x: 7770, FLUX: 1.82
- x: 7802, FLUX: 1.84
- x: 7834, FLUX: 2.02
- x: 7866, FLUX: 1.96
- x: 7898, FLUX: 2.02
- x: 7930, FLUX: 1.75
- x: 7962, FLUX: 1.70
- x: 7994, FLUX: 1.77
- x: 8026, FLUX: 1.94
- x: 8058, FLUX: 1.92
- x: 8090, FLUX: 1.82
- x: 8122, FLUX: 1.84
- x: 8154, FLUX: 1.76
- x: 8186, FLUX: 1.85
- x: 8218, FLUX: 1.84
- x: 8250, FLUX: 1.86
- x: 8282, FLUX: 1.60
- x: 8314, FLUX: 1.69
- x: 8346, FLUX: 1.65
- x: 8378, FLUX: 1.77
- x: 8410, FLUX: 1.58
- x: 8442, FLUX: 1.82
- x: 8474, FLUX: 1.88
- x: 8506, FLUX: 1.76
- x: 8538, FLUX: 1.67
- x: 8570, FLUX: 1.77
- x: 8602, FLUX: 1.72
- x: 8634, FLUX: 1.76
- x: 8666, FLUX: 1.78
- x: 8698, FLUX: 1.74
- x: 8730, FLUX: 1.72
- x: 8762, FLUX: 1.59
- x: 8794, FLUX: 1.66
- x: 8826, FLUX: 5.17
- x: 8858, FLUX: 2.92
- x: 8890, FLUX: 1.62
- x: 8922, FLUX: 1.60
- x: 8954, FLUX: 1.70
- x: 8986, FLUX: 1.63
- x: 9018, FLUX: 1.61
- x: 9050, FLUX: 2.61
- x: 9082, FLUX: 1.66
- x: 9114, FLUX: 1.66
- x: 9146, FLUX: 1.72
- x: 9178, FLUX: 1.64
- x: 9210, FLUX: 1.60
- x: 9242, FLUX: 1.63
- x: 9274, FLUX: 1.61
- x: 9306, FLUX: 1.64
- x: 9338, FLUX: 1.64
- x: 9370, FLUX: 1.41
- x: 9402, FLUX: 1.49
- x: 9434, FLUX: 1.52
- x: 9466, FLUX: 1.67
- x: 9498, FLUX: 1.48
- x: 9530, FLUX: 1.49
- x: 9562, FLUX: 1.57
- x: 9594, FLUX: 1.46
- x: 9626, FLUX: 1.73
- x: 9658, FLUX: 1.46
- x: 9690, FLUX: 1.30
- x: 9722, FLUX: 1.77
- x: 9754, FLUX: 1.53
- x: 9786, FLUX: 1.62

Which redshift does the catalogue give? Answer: 0.346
